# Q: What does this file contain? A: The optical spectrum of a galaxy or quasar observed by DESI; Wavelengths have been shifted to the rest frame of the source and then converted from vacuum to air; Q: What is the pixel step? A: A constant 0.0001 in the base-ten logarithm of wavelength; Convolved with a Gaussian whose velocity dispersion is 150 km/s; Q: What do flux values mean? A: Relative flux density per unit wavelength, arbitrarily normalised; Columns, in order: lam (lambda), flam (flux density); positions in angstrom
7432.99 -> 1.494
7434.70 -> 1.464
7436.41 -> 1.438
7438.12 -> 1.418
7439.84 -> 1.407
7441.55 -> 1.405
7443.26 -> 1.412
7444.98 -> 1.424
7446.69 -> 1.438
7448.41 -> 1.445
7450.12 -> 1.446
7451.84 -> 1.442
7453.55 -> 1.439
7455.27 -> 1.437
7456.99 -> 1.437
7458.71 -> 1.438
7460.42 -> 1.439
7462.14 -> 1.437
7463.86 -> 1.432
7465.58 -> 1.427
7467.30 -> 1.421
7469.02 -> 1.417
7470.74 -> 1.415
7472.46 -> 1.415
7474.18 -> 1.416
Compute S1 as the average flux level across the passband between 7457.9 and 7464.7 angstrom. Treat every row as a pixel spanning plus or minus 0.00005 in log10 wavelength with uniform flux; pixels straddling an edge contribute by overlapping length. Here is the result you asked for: 1.44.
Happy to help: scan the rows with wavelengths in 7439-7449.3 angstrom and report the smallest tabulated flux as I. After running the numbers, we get 1.405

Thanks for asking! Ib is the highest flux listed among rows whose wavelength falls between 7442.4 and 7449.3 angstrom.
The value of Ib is 1.445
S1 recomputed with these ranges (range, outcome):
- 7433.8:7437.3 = 1.45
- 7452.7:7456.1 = 1.44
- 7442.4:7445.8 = 1.42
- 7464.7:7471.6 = 1.42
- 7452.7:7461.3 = 1.44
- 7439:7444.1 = 1.41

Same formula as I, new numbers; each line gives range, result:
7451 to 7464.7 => 1.432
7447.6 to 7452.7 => 1.442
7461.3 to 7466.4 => 1.427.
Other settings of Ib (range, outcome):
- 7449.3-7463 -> 1.446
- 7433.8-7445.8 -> 1.464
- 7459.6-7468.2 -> 1.439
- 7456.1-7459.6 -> 1.438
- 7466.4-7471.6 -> 1.421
